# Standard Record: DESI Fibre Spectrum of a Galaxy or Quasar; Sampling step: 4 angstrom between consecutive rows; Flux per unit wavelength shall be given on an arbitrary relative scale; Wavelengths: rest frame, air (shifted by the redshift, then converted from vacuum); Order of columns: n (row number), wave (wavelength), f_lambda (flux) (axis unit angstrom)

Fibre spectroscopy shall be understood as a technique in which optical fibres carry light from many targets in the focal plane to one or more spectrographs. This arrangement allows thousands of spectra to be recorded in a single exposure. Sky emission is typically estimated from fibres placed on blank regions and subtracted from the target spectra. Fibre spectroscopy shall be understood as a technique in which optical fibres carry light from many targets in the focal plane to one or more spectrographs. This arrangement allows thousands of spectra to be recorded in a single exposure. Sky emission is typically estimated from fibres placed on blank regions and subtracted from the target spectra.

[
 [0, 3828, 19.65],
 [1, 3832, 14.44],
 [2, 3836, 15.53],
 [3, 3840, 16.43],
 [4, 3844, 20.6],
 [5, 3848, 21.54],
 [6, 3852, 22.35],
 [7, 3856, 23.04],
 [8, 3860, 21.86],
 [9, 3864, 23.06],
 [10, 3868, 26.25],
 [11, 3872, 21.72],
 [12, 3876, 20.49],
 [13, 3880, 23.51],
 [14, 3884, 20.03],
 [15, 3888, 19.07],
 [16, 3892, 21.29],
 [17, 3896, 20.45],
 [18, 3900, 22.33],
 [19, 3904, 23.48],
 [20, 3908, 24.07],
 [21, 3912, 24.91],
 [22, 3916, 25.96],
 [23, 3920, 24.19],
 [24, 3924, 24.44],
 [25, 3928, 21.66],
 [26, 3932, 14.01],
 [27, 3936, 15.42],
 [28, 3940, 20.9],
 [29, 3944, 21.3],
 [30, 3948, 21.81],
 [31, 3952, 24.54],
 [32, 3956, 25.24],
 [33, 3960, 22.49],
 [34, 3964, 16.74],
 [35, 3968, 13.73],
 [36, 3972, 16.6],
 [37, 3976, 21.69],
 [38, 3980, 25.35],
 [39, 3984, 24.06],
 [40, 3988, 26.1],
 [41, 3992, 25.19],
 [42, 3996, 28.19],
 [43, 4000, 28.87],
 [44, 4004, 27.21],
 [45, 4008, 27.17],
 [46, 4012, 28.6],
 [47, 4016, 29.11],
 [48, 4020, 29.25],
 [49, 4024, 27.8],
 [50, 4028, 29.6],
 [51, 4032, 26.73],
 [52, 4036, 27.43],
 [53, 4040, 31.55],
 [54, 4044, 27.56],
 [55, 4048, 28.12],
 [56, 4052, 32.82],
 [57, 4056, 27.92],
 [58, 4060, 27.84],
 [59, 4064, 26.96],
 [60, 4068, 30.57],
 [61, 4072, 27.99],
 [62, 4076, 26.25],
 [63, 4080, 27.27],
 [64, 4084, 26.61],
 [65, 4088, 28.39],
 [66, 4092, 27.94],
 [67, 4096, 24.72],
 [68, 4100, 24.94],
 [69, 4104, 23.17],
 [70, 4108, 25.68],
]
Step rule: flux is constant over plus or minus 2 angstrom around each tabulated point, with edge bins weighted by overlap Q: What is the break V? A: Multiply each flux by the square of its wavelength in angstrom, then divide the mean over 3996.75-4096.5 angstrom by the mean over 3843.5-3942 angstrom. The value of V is 1.39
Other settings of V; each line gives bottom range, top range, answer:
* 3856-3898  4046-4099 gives 1.41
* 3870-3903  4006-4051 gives 1.45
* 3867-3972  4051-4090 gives 1.42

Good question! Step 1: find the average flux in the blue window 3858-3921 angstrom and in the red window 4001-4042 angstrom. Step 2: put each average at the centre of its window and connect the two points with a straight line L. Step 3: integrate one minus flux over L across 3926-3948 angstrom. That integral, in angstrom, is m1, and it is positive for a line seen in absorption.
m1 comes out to 5.2 angstrom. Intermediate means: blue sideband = 22.6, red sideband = 28.5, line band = 18.9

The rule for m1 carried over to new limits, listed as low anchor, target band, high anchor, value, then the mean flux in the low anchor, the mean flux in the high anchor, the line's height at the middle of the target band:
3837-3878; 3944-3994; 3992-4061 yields 8.1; 21.6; 28.5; 26.1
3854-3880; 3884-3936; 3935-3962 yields 1.2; 22.8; 21.9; 22.3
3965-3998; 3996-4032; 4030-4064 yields -4.0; 22.4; 28.6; 25.5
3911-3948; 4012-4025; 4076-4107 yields -2.6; 21.3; 26.1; 24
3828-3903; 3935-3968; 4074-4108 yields 2.9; 20.8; 26.1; 22.8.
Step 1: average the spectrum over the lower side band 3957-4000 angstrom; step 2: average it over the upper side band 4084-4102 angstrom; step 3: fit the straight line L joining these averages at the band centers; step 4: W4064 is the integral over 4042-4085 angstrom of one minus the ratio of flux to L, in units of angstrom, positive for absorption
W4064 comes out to -4.7 angstrom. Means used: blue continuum 22.4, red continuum 26.5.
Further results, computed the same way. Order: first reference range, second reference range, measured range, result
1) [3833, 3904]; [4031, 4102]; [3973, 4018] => -1.41 angstrom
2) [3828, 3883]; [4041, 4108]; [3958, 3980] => 4.85 angstrom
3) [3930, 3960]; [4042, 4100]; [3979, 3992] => -1.27 angstrom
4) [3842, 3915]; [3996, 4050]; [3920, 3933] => 1.68 angstrom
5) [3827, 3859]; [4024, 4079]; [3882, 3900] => 0.81 angstrom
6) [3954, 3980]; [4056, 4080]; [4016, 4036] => -3.11 angstrom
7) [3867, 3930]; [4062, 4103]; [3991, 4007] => -1.54 angstrom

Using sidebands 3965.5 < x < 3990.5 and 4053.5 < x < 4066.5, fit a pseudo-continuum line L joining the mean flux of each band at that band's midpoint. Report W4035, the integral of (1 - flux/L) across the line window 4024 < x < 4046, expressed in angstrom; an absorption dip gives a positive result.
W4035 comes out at -2.3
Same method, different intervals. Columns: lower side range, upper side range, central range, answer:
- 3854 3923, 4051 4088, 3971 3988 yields 1.8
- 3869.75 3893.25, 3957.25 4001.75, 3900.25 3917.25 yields -2.2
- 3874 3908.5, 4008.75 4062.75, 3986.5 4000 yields -0.1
